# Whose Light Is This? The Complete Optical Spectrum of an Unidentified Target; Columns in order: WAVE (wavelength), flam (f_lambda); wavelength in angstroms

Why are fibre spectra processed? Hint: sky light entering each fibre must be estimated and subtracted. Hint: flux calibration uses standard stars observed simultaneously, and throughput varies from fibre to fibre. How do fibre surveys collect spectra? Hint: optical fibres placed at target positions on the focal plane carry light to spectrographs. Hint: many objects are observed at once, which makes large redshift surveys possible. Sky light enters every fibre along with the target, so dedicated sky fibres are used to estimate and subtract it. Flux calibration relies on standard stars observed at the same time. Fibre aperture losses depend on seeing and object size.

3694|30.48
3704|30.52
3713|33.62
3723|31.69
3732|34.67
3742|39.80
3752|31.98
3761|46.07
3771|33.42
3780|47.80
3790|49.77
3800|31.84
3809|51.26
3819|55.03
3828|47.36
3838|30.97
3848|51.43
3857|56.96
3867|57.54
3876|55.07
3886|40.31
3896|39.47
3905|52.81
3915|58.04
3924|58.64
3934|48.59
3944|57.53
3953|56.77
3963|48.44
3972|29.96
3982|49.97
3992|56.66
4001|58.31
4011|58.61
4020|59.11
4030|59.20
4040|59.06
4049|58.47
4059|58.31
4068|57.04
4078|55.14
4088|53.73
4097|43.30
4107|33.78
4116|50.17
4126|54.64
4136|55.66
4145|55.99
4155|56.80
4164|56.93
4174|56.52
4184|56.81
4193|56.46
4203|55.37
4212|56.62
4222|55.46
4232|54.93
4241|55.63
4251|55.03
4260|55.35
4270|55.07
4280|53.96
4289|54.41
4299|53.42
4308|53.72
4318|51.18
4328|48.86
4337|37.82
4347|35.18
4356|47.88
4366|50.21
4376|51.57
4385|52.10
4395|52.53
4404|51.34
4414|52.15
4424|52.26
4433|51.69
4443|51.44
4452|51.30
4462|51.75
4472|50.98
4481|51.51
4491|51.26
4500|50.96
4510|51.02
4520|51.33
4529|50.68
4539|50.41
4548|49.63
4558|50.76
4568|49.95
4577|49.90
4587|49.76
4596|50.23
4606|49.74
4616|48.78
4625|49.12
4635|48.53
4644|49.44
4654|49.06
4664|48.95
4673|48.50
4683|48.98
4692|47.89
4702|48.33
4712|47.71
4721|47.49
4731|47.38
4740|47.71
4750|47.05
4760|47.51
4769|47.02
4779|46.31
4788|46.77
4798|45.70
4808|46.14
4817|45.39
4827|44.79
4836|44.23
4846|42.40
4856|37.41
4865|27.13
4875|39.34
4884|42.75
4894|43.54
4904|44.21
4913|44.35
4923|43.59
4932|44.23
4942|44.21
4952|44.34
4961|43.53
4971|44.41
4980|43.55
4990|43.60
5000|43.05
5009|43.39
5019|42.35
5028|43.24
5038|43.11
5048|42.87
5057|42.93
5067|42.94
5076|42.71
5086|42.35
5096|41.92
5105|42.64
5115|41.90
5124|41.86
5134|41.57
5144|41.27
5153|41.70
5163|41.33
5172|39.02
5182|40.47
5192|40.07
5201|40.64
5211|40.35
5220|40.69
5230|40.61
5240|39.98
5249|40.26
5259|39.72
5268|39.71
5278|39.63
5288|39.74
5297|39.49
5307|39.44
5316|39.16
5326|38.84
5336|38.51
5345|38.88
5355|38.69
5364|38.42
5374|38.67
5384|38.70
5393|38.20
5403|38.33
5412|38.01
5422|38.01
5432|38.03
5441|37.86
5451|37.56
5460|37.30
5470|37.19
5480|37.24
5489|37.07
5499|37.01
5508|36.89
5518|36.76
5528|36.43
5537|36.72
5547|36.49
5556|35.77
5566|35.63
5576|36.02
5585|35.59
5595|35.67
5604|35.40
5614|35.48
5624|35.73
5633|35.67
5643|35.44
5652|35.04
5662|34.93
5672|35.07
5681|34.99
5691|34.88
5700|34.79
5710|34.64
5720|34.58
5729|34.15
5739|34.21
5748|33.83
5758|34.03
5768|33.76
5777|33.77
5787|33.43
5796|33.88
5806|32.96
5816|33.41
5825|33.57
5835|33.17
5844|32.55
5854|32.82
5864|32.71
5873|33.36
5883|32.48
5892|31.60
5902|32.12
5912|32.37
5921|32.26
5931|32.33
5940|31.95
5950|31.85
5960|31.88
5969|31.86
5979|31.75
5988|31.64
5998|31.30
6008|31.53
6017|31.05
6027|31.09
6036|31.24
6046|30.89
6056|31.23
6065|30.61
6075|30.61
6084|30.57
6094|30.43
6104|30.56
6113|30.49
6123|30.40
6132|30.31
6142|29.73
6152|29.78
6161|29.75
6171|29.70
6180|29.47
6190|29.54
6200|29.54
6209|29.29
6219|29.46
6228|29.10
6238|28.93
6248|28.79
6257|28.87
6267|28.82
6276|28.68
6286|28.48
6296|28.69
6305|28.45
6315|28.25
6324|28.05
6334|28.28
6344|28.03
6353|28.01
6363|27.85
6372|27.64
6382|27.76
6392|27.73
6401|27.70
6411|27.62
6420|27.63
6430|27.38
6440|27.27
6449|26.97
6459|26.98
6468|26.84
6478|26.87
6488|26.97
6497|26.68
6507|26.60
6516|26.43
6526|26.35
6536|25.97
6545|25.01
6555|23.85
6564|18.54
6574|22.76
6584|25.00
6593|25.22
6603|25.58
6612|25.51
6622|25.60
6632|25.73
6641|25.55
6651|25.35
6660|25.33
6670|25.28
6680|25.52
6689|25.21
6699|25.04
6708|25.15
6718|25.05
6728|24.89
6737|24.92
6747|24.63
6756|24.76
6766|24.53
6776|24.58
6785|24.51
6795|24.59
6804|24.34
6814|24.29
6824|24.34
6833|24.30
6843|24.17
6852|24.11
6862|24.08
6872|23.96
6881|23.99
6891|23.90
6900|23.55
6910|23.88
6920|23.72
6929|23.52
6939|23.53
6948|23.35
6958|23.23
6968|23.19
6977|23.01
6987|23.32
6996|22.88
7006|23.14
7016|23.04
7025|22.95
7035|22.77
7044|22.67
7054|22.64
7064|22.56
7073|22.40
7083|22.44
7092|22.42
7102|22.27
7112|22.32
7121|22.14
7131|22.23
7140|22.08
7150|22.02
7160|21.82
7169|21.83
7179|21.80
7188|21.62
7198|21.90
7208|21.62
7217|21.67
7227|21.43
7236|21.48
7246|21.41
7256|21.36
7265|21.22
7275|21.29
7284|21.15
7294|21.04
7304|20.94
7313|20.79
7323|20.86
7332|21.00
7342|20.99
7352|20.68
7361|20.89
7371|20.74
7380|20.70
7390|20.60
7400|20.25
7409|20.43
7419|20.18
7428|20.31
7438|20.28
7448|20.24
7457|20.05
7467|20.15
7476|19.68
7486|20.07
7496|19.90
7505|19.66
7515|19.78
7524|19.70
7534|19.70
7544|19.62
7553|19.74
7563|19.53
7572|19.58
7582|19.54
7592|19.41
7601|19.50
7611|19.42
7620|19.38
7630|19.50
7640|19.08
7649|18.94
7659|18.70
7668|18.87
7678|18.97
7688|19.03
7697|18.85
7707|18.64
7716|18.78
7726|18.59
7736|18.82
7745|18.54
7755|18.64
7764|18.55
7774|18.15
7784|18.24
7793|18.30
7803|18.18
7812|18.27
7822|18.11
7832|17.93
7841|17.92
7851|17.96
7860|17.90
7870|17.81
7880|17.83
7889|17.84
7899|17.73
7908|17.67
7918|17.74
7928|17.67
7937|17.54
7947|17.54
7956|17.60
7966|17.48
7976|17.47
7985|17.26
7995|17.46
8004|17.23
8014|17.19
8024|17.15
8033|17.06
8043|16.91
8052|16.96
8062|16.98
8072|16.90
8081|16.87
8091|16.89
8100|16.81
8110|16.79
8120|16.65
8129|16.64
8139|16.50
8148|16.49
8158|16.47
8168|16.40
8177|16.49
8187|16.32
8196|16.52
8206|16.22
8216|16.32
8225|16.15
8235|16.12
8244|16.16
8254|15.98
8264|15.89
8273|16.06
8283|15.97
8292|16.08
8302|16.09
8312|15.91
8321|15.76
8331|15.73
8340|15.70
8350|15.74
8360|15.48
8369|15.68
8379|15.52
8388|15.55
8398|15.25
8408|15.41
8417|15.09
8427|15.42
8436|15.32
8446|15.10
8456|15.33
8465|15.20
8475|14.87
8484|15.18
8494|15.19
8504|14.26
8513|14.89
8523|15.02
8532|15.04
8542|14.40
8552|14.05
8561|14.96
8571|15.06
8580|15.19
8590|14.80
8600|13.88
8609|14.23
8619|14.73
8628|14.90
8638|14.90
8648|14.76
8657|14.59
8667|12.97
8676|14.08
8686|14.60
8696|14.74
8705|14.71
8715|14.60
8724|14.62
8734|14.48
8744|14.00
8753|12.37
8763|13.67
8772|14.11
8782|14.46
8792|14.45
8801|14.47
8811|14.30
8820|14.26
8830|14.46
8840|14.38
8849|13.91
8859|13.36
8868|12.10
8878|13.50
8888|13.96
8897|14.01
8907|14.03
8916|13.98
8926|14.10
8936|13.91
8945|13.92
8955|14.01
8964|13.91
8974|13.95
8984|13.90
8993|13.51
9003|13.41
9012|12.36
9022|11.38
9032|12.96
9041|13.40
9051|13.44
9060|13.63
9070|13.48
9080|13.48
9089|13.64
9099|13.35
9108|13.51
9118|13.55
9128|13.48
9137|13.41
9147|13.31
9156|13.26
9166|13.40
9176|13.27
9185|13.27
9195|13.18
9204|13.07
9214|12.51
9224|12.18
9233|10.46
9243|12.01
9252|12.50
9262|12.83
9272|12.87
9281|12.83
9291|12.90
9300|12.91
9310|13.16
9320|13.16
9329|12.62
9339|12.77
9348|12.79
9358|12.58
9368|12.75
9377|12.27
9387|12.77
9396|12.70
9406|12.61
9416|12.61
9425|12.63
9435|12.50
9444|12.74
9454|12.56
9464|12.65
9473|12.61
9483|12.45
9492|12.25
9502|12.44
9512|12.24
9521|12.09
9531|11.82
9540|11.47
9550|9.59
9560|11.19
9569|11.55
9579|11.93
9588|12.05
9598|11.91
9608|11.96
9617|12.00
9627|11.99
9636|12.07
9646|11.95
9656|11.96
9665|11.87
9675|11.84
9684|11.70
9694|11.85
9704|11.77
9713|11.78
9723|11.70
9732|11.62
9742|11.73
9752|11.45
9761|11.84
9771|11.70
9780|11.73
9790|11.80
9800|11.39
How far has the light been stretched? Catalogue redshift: 0.00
